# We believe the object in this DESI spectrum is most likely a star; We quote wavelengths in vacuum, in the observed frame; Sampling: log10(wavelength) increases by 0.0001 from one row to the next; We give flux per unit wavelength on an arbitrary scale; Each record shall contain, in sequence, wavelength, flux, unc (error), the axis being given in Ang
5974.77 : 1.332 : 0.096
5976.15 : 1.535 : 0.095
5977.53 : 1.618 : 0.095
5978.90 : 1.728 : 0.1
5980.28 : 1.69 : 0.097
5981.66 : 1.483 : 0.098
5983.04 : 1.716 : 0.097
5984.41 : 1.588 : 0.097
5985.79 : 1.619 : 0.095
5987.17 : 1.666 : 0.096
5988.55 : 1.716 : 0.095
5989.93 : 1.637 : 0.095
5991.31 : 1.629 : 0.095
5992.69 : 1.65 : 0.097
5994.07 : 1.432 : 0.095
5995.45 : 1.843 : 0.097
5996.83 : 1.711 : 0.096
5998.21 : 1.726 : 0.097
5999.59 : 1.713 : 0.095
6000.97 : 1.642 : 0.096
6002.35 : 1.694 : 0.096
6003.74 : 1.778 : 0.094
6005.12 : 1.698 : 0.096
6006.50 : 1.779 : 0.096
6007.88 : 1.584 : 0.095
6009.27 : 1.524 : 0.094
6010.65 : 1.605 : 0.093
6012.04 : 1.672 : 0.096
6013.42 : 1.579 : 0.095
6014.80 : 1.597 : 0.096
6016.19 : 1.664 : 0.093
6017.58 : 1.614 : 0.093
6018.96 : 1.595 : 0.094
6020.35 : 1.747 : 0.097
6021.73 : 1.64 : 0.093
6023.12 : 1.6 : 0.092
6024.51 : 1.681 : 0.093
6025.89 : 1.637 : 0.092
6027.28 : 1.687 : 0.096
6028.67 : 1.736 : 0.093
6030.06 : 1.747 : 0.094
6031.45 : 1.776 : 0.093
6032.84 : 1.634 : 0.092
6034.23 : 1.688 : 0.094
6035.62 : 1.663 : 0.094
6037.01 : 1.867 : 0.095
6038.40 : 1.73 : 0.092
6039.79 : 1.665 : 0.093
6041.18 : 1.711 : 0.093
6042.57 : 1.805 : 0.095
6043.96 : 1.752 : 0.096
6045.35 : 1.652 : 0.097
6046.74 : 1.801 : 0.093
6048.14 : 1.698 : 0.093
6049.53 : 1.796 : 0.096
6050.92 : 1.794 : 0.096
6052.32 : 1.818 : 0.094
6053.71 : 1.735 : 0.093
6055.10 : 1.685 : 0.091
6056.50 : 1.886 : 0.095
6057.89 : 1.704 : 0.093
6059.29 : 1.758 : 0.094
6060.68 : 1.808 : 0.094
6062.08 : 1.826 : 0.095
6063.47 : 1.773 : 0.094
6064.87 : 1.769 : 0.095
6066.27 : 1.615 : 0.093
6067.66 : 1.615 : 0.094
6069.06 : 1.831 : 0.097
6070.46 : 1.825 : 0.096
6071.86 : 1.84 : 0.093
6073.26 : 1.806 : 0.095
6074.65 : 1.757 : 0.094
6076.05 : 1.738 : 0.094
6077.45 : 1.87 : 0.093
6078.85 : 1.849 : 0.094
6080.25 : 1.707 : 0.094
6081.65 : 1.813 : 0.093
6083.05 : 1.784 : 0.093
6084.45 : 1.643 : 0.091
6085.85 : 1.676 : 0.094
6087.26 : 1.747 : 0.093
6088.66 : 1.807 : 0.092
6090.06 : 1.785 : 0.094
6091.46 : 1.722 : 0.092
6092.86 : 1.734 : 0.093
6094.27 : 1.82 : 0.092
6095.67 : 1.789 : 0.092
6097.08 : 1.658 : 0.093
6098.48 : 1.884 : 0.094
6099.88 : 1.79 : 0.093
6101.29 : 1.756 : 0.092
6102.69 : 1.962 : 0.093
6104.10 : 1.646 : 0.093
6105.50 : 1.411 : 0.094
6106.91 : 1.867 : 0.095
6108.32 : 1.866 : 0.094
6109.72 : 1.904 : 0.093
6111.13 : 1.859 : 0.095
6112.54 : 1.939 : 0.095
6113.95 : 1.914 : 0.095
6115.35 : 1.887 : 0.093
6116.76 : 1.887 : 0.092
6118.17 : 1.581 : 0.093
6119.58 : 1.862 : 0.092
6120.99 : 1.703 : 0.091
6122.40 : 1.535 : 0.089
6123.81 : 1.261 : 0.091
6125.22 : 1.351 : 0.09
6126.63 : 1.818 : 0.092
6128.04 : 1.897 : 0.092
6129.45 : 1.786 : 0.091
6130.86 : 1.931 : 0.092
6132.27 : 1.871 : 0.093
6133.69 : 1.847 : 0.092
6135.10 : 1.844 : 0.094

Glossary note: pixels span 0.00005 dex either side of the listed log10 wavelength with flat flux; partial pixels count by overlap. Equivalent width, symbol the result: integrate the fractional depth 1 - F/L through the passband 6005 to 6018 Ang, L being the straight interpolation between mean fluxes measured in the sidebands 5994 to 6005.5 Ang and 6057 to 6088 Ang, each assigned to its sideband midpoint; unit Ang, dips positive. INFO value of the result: 0.66 Ang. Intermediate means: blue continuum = 1.71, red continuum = 1.76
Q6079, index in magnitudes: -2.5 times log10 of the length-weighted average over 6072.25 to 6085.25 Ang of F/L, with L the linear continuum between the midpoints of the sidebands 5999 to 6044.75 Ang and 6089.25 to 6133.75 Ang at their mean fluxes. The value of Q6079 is -0.03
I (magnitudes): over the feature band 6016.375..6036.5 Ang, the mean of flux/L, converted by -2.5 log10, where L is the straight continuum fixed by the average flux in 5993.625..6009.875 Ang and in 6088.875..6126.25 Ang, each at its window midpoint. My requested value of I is 0.01 mag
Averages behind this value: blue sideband 1.68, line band 1.68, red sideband 1.75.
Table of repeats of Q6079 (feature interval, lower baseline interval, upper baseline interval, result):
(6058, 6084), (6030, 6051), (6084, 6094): -0.02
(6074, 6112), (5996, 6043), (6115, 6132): -0.04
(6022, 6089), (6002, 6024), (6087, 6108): -0.03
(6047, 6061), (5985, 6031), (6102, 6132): -0.04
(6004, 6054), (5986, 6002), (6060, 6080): 0.02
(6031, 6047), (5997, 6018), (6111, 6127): -0.03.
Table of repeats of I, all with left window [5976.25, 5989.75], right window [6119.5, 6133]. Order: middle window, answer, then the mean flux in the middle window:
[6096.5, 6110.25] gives -0.056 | 1.77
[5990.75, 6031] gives -0.007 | 1.66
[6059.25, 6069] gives -0.046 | 1.74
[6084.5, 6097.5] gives -0.040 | 1.74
